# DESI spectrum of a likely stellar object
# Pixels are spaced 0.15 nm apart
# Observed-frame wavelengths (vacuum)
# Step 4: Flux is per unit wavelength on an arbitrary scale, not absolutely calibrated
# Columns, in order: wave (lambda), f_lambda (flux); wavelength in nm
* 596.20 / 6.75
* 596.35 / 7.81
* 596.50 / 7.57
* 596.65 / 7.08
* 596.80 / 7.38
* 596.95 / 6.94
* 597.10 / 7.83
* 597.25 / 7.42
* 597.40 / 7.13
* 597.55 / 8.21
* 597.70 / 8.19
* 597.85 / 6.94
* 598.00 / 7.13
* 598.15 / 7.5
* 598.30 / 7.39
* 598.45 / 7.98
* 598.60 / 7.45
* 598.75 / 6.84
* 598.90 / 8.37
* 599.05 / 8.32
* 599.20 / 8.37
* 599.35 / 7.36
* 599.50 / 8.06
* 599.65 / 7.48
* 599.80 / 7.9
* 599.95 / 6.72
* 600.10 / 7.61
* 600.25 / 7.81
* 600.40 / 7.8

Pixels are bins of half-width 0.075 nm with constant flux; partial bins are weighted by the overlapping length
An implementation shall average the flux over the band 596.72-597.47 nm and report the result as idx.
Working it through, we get 7.34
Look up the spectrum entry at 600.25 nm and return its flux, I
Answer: 7.81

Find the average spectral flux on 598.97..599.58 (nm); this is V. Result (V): 8.03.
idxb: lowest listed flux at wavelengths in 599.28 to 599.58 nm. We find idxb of 7.36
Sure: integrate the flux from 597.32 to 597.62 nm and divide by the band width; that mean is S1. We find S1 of 7.66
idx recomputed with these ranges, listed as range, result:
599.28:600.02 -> 7.51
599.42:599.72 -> 7.77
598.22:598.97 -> 7.6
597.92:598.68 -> 7.48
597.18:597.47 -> 7.28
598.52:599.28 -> 7.87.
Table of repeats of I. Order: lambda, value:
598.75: 6.84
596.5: 7.57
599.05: 8.32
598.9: 8.37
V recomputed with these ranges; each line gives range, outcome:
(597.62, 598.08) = 7.43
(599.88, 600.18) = 7.18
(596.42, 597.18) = 7.36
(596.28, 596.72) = 7.49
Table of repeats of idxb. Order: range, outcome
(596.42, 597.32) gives 6.94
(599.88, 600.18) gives 6.72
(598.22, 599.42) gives 6.84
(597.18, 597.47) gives 7.13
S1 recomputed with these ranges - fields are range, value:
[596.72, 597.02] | 7.16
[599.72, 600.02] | 7.32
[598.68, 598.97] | 7.61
